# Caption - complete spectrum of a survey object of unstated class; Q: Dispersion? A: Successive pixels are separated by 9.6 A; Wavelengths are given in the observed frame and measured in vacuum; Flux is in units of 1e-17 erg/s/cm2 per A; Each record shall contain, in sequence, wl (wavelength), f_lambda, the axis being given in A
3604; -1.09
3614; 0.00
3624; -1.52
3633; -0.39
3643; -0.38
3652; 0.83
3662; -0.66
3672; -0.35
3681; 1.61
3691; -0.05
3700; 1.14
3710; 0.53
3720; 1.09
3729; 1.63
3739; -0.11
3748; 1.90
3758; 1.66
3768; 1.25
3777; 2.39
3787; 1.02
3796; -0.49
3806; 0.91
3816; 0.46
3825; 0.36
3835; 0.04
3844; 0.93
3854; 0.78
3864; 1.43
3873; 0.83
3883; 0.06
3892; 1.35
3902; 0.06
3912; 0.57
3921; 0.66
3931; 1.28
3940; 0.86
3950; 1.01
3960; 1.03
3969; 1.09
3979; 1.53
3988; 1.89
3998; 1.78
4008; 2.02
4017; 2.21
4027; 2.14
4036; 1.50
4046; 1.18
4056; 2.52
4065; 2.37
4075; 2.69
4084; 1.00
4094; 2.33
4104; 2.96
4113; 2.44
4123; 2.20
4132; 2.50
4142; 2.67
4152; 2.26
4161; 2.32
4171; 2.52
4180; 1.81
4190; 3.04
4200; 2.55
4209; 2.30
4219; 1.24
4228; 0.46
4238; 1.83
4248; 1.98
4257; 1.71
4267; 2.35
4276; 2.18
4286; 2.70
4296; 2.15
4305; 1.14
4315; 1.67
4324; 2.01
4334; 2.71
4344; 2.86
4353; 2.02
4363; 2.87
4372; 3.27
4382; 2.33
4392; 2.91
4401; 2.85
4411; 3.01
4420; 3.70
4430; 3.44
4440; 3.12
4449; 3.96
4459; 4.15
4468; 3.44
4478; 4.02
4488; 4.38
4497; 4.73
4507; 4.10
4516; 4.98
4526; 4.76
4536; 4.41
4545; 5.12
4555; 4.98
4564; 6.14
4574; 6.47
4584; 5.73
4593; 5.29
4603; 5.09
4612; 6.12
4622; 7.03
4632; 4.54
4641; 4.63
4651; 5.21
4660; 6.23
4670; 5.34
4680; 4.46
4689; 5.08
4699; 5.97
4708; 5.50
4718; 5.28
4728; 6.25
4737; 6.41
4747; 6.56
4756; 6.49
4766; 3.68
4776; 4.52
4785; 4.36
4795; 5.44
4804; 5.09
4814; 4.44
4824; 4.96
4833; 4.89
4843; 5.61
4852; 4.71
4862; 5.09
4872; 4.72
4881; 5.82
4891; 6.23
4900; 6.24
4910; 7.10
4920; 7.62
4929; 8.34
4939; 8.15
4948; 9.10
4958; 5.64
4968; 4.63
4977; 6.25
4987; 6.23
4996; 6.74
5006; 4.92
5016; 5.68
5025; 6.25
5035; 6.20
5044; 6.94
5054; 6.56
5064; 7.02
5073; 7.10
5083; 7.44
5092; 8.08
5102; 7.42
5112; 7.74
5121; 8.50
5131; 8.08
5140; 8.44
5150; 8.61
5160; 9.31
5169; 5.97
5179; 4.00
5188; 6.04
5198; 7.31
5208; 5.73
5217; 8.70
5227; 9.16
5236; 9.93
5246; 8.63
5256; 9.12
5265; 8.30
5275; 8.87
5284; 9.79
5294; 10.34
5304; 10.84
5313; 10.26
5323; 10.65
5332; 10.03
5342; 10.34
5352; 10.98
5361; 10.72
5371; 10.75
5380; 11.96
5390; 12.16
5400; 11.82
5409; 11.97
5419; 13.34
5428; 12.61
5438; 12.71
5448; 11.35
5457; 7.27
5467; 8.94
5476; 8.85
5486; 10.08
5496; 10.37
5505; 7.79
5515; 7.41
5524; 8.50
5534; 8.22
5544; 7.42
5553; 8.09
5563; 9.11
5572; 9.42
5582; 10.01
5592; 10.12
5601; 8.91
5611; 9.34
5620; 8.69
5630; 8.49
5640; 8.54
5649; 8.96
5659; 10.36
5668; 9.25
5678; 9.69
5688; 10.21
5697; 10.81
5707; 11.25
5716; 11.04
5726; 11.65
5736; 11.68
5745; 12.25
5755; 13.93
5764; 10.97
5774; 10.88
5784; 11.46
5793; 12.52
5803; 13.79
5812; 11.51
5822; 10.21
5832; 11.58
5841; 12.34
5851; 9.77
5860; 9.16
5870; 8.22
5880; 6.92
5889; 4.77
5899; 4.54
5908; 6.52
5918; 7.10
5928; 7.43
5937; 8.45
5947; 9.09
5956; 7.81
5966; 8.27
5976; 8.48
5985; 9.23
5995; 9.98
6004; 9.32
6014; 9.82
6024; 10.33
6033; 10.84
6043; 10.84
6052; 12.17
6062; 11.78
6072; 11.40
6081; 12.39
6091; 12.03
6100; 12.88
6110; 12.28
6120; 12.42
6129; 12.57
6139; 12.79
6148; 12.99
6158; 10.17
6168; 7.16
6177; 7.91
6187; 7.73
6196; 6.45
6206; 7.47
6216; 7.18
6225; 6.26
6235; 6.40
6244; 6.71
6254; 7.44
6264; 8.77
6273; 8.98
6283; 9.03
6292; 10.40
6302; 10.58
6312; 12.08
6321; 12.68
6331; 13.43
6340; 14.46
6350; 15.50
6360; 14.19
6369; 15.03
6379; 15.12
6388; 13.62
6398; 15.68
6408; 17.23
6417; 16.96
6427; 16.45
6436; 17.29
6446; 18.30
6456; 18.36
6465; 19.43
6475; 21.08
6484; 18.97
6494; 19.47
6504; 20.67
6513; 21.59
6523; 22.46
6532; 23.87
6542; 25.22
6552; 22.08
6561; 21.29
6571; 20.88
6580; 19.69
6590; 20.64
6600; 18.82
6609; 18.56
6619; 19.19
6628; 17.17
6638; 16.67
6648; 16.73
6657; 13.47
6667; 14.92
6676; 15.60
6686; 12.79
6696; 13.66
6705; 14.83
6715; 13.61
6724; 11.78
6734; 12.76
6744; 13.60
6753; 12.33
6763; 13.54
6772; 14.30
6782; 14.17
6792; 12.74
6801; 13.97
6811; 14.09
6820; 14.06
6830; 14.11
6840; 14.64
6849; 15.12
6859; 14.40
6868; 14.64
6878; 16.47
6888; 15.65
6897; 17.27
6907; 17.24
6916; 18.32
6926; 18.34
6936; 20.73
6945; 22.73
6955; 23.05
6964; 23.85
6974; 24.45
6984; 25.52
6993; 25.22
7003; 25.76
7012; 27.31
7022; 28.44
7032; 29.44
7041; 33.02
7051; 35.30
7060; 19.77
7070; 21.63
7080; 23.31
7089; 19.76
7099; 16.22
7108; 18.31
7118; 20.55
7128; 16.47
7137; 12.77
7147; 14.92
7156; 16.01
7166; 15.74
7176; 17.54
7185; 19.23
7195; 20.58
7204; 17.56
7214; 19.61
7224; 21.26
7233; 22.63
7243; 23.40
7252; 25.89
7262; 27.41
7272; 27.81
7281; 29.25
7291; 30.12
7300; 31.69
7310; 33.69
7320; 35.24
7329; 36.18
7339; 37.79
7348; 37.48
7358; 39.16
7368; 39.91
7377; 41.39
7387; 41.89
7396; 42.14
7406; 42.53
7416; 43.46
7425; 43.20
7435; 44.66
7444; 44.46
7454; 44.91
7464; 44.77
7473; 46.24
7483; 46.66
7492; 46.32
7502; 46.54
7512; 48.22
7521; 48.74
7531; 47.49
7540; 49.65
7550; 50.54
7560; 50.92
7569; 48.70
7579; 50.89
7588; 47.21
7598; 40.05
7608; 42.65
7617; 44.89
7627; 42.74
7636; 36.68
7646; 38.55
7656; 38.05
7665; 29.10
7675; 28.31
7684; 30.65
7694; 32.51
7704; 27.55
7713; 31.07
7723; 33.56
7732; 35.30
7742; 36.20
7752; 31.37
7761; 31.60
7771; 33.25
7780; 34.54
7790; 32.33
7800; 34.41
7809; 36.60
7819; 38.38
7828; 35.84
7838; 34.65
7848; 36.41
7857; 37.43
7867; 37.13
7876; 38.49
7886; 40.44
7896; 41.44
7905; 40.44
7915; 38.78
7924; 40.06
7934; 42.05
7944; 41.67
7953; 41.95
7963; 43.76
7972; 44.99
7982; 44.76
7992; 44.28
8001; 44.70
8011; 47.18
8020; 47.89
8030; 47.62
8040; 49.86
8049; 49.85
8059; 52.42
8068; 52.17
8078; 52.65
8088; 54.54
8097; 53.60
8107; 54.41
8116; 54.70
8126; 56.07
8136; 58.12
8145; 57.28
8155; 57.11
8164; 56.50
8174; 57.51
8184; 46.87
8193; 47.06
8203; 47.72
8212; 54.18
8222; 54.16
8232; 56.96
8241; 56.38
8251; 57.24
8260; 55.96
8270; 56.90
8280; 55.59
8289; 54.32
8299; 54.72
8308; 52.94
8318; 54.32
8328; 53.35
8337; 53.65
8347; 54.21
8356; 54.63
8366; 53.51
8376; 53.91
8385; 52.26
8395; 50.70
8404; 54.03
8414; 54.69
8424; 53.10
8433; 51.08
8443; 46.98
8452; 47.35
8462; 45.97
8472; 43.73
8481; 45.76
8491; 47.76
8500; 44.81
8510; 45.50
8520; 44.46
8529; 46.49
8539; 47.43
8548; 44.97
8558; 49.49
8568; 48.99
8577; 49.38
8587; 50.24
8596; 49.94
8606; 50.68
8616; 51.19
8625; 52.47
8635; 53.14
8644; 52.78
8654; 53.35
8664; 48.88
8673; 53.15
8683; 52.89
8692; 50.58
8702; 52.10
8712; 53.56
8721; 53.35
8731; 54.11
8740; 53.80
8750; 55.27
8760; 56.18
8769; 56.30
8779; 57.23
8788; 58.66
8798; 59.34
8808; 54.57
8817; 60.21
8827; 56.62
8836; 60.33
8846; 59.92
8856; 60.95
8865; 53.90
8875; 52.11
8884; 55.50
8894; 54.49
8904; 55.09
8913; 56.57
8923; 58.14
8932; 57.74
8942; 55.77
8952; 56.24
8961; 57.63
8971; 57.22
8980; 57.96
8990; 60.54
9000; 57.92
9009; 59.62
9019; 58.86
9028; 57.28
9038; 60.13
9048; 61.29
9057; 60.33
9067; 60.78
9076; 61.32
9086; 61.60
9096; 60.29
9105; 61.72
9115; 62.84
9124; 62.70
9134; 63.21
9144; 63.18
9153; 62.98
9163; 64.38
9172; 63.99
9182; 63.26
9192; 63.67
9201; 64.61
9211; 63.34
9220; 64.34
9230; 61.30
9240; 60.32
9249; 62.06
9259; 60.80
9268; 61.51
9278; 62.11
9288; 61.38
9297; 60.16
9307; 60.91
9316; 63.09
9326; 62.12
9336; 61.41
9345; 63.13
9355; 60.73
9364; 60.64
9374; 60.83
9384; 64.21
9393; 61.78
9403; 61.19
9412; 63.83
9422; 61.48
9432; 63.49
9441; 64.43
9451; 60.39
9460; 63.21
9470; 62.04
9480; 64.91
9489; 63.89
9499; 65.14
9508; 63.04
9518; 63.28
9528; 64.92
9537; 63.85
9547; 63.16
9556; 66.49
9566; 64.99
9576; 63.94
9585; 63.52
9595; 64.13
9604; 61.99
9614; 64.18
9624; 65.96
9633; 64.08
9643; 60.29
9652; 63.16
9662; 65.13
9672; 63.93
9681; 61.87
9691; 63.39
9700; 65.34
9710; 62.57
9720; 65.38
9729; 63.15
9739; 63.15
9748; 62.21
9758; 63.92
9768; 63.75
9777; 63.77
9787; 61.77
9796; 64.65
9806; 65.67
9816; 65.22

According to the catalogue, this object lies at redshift 0.00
